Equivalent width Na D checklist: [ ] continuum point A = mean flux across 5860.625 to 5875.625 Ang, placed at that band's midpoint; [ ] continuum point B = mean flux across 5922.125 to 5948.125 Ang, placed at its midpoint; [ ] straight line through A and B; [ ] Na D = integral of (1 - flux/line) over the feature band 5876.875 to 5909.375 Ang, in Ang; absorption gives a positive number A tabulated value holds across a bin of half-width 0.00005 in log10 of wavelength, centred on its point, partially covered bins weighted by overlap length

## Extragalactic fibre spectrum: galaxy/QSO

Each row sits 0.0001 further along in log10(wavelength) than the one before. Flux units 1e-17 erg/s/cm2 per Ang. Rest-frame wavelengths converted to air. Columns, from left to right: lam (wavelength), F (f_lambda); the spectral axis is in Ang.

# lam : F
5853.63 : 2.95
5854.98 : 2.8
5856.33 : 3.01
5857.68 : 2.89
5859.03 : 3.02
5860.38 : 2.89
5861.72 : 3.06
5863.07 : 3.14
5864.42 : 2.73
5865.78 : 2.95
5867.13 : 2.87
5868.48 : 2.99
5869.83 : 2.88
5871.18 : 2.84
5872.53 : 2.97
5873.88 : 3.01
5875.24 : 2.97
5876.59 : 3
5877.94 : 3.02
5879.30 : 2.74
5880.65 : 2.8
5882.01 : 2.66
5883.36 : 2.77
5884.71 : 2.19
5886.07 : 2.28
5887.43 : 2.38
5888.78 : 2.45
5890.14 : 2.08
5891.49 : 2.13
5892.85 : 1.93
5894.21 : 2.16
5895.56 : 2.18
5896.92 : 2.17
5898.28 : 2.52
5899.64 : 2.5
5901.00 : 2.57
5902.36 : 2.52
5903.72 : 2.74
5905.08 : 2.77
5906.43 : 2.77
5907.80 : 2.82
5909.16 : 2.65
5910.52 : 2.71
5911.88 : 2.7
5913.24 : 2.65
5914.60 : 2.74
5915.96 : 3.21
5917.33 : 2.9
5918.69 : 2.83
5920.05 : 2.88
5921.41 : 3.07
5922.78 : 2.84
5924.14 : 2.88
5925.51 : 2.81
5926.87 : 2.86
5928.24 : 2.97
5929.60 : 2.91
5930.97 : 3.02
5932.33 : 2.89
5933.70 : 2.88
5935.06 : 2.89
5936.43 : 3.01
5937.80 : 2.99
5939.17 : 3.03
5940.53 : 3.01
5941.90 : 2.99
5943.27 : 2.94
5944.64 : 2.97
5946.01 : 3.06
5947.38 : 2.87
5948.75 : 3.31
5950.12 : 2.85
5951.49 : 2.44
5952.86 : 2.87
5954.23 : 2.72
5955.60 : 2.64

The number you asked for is 4.94 Ang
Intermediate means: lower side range 2.94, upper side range 2.94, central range 2.5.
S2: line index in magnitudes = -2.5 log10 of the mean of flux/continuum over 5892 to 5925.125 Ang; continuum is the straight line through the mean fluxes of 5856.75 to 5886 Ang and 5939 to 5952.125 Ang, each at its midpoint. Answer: 0.099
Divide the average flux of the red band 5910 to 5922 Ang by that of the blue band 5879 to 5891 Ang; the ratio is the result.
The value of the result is 1.16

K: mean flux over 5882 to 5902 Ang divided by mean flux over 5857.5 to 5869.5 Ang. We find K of 0.79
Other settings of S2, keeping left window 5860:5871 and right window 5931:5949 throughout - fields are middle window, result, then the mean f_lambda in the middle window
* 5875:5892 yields 0.15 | 2.57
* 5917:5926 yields 0.03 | 2.89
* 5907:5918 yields 0.06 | 2.79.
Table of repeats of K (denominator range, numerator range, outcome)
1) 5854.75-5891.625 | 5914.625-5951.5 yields 1.06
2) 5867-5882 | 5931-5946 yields 1.02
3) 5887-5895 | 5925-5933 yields 1.33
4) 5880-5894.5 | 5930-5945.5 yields 1.26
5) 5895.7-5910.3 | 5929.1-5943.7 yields 1.14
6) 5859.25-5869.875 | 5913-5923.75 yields 0.98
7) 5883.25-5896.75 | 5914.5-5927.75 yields 1.30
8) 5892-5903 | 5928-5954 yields 1.27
